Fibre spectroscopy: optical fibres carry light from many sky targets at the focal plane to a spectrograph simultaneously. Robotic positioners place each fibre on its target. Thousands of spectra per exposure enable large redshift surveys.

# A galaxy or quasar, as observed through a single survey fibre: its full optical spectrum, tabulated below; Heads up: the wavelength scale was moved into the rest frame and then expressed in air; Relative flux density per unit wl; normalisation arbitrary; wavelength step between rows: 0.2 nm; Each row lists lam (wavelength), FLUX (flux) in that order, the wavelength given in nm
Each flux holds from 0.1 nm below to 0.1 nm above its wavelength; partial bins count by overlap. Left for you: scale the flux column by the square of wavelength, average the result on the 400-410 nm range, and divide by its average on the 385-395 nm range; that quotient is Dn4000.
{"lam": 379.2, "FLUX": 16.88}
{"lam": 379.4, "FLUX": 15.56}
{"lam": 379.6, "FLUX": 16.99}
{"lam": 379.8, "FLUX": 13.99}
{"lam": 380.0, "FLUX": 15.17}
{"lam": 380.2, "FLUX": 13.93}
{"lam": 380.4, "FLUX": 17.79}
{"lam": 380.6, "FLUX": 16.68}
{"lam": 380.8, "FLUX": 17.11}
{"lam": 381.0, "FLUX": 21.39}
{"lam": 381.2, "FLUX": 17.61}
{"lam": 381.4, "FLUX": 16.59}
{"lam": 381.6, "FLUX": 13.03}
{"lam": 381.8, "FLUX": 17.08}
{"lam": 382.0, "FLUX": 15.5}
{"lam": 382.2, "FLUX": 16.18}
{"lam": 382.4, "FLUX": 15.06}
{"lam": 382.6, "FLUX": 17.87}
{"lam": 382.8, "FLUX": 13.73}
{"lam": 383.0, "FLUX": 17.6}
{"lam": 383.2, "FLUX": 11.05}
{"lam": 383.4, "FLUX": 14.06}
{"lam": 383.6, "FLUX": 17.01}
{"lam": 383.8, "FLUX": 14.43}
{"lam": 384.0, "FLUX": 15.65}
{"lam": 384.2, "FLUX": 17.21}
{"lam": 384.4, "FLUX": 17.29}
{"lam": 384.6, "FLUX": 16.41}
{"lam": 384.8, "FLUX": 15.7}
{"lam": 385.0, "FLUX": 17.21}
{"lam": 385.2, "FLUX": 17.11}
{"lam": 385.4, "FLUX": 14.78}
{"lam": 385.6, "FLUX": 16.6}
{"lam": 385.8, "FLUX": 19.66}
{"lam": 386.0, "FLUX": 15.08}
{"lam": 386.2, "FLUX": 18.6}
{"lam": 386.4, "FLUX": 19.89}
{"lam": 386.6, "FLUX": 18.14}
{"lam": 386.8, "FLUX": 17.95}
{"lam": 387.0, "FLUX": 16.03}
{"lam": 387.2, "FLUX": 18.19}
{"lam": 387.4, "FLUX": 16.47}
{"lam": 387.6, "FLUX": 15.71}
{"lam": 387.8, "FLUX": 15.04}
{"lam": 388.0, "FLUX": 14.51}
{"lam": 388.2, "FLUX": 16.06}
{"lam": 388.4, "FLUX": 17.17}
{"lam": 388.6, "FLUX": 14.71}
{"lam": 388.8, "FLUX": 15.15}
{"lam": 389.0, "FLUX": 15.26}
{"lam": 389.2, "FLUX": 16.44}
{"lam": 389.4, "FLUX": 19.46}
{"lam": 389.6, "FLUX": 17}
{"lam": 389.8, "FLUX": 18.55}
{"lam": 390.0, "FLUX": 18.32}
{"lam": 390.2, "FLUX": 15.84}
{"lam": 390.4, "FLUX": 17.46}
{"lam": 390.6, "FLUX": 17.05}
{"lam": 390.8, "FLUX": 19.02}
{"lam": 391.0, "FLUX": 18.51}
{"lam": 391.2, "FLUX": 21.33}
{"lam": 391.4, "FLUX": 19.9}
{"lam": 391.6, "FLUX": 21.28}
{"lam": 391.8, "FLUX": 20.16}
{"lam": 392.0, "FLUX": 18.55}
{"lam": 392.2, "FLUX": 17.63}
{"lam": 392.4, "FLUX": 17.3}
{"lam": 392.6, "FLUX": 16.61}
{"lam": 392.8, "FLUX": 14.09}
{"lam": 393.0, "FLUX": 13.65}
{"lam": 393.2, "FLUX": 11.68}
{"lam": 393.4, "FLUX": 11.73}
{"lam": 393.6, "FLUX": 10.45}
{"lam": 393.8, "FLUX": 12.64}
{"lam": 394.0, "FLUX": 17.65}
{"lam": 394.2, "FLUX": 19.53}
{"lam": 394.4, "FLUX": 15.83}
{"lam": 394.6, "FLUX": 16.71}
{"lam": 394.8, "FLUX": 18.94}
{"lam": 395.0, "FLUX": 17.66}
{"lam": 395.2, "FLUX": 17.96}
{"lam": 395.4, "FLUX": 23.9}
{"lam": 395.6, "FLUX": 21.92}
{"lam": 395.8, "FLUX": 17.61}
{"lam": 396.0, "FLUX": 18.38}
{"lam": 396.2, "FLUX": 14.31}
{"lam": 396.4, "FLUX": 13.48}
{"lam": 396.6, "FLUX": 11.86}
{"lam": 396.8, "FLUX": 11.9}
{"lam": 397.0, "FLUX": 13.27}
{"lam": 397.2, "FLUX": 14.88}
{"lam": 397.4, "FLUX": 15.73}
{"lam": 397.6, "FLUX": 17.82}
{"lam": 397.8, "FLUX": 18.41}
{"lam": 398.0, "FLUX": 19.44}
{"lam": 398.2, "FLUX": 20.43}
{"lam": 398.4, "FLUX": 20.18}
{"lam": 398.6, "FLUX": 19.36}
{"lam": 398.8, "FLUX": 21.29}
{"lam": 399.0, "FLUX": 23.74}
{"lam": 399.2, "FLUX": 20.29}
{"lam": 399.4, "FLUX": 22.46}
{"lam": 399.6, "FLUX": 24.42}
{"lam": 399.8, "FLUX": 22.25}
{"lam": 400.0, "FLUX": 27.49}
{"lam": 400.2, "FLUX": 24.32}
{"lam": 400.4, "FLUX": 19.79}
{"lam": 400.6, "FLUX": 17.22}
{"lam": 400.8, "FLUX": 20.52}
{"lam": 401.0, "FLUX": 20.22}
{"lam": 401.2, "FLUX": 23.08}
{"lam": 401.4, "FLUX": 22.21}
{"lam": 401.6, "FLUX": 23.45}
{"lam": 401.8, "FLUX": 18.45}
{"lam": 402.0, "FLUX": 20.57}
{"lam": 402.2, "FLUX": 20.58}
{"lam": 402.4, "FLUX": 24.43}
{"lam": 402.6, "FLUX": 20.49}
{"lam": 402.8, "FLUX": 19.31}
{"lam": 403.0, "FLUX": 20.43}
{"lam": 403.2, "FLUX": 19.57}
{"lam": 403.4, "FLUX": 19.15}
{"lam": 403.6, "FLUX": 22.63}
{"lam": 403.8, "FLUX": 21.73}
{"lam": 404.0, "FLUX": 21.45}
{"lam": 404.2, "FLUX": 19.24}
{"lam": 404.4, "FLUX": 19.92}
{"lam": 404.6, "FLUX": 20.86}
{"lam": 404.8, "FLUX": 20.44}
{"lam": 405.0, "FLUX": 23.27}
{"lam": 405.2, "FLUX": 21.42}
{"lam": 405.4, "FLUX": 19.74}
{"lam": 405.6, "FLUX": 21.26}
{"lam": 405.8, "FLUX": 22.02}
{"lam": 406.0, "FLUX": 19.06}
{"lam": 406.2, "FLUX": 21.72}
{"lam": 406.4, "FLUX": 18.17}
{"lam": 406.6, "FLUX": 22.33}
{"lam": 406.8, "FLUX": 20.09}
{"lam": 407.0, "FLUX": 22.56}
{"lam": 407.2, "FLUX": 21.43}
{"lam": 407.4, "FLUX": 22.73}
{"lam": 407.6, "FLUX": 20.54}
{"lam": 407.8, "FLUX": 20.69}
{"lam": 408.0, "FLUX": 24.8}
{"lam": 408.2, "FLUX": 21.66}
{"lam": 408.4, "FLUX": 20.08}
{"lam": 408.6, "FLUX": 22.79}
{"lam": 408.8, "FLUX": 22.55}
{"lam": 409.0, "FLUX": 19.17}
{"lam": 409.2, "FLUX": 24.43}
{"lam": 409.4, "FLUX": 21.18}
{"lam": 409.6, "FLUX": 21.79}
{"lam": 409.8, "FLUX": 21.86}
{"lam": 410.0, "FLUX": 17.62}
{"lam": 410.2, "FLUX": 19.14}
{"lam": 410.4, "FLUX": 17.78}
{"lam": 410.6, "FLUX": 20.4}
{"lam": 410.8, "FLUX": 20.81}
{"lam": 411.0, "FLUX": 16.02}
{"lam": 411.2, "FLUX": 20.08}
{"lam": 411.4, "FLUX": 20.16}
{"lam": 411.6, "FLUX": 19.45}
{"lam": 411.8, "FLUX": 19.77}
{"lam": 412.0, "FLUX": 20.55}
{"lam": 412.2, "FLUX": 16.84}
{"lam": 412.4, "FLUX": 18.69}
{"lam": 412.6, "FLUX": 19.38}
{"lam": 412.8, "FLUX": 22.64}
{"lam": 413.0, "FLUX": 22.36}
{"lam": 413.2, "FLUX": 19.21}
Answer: 1.4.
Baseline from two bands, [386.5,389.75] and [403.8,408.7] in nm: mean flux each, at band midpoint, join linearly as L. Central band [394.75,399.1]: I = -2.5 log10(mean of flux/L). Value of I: 0.06 mag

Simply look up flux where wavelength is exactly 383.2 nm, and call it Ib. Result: 11.05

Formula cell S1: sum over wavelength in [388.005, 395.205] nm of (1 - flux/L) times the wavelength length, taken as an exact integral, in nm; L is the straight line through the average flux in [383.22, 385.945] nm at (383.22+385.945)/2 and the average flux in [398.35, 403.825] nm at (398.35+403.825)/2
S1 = 0.62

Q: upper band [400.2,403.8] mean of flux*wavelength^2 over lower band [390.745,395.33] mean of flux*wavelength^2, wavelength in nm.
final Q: 1.29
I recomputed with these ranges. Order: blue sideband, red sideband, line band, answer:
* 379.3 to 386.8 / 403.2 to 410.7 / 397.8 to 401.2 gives -0.10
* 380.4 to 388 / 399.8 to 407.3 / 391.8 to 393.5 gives 0.20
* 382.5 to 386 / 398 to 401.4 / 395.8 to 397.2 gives 0.40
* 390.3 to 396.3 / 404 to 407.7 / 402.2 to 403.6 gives -0.03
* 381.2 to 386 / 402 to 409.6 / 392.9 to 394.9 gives 0.23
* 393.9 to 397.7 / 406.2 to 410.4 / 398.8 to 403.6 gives -0.15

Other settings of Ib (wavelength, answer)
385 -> 17.21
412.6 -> 19.38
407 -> 22.56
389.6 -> 17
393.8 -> 12.64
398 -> 19.44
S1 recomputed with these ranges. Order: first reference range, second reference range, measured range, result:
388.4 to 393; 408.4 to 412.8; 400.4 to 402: -0.15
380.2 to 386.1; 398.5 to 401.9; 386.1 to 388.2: 0.06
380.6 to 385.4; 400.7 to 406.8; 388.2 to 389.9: 0.08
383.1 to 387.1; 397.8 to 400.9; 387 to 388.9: 0.17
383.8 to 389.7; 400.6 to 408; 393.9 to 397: 0.29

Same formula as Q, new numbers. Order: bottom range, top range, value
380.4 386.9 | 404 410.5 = 1.43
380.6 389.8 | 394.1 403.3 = 1.27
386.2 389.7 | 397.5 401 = 1.34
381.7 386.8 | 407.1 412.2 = 1.43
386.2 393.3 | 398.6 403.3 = 1.33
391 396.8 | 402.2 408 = 1.32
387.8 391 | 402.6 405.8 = 1.33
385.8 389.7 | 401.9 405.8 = 1.35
